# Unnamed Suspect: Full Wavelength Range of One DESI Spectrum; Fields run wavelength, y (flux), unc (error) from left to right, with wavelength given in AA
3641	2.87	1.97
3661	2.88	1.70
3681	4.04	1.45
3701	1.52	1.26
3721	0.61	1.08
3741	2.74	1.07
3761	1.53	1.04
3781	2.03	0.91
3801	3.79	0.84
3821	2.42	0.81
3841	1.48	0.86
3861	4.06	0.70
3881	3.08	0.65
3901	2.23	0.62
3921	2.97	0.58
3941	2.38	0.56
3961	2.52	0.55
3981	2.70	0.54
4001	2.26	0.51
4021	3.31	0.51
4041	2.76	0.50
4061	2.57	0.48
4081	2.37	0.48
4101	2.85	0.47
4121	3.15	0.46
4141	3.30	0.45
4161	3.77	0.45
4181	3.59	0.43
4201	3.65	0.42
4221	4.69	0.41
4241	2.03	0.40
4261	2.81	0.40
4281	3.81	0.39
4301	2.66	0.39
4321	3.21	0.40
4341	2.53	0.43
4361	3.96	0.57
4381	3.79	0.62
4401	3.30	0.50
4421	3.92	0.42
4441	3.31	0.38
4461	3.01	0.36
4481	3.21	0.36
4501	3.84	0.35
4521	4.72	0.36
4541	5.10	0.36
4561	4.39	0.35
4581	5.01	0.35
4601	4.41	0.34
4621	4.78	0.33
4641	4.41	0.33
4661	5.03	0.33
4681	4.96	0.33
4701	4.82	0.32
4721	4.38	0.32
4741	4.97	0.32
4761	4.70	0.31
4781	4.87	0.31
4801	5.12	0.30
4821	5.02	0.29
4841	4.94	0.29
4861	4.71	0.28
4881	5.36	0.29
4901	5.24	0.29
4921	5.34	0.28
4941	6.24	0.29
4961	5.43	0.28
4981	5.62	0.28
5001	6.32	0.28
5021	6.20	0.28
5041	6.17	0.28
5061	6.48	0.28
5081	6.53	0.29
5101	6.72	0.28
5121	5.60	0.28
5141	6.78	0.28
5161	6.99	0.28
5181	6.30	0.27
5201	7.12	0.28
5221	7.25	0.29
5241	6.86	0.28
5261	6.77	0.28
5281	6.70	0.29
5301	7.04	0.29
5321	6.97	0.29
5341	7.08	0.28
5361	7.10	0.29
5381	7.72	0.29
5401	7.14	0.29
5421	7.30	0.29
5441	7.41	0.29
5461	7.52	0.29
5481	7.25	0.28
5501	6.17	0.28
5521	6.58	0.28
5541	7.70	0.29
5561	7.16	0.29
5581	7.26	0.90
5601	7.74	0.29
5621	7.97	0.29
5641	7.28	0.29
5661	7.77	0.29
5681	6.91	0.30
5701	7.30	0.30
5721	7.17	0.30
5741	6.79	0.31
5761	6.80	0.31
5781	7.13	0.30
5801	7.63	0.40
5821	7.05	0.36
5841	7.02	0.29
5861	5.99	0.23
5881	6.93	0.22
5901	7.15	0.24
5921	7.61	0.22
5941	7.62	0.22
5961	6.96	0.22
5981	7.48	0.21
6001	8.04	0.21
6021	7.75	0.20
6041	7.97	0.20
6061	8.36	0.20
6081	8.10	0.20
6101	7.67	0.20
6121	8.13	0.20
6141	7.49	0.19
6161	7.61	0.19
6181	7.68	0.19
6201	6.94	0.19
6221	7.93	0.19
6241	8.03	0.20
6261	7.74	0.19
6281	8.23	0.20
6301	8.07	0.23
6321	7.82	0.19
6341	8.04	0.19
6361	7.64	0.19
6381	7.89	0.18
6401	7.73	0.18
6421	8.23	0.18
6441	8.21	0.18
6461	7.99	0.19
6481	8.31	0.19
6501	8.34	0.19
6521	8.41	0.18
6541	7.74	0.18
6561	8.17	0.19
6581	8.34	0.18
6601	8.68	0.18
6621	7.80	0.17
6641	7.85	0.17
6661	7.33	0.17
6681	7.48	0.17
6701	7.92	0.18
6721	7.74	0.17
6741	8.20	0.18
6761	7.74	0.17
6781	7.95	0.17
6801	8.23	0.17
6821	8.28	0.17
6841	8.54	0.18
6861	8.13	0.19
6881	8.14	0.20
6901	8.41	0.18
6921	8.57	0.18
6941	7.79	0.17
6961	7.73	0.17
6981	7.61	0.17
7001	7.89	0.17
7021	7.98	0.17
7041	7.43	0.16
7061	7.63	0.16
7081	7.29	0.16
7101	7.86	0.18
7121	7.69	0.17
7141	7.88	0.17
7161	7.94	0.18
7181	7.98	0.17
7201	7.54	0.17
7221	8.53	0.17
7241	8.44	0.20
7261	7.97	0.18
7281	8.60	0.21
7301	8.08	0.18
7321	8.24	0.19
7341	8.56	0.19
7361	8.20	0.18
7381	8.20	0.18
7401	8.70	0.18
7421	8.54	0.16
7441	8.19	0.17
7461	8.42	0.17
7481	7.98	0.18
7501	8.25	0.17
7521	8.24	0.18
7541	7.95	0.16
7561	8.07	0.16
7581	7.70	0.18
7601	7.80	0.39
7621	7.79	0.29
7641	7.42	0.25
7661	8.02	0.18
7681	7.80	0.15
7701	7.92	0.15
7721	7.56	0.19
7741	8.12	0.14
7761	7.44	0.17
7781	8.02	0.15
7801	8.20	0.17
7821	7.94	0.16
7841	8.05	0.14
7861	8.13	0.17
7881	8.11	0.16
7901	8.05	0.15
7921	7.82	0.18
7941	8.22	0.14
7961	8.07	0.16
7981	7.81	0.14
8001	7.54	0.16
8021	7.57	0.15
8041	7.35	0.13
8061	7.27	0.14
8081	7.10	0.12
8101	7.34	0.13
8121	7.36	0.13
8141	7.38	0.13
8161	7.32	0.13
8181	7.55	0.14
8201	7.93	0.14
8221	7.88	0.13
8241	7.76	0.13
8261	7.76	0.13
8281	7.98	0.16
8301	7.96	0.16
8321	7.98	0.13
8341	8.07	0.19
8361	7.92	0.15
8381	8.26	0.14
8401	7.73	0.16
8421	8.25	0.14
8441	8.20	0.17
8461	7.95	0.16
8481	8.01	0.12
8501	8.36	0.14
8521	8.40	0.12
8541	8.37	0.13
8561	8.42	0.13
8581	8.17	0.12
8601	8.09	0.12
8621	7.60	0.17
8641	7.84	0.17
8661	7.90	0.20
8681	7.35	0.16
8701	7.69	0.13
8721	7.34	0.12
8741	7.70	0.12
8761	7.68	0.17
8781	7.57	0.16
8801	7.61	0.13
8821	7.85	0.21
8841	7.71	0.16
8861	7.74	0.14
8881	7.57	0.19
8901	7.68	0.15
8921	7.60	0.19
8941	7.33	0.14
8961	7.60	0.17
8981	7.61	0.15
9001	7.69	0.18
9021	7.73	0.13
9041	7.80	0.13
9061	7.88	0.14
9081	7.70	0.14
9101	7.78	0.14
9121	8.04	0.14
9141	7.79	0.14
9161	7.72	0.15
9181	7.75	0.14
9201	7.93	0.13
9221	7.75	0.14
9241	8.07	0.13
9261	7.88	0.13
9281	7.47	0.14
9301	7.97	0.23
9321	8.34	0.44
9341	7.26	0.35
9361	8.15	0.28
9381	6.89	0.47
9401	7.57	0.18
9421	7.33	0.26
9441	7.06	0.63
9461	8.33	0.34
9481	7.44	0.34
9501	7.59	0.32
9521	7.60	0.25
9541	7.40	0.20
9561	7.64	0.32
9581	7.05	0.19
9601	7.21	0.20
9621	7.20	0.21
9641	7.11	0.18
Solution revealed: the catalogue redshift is 0.131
